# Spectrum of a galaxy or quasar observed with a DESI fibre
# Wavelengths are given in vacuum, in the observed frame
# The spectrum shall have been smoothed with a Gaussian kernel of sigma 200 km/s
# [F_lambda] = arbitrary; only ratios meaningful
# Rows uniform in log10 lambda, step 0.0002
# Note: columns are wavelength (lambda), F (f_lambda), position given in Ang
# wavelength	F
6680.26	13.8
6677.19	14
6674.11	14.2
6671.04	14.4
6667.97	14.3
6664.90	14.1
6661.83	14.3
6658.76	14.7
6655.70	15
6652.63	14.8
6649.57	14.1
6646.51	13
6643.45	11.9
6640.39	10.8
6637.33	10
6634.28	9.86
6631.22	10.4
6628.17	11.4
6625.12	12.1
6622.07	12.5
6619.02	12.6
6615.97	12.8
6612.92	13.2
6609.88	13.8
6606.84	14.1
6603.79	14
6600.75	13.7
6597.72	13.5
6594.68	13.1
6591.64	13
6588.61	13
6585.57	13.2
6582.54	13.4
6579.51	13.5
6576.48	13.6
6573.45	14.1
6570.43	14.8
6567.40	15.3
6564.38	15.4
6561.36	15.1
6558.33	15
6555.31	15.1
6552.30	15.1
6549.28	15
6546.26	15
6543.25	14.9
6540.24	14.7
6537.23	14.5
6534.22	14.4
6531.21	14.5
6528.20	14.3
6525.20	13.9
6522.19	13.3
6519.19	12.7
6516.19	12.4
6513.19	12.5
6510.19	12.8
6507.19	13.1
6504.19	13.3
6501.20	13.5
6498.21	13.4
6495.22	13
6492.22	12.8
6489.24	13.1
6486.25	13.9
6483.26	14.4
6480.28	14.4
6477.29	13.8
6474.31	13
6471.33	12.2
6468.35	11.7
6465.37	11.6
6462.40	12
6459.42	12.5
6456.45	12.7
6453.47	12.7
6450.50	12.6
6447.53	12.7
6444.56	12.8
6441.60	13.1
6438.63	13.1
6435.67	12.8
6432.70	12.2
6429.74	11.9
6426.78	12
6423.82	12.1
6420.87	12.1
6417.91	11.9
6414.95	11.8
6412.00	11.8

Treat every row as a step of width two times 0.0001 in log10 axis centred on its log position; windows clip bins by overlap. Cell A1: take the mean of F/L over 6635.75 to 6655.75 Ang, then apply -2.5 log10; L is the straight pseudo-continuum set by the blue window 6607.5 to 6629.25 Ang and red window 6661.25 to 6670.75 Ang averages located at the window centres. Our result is 0.08 mag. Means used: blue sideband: 12.7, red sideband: 14.2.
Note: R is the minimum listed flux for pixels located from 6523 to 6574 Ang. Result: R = 13.9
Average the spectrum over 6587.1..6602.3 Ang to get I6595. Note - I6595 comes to 13.3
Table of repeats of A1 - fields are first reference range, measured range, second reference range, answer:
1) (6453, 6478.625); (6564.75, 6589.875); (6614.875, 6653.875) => -0.149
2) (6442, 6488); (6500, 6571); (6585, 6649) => -0.121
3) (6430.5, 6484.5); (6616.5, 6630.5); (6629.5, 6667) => 0.059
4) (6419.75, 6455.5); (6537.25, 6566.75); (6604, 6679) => -0.173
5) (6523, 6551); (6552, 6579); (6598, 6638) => -0.074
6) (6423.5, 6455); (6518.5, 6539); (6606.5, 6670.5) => -0.107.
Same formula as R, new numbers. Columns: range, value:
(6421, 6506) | 11.6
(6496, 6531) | 12.4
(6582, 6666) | 9.86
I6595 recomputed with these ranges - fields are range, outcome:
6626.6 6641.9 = 10.5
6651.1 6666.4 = 14.6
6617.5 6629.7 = 12.2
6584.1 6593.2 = 13.1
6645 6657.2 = 14.2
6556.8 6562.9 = 15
